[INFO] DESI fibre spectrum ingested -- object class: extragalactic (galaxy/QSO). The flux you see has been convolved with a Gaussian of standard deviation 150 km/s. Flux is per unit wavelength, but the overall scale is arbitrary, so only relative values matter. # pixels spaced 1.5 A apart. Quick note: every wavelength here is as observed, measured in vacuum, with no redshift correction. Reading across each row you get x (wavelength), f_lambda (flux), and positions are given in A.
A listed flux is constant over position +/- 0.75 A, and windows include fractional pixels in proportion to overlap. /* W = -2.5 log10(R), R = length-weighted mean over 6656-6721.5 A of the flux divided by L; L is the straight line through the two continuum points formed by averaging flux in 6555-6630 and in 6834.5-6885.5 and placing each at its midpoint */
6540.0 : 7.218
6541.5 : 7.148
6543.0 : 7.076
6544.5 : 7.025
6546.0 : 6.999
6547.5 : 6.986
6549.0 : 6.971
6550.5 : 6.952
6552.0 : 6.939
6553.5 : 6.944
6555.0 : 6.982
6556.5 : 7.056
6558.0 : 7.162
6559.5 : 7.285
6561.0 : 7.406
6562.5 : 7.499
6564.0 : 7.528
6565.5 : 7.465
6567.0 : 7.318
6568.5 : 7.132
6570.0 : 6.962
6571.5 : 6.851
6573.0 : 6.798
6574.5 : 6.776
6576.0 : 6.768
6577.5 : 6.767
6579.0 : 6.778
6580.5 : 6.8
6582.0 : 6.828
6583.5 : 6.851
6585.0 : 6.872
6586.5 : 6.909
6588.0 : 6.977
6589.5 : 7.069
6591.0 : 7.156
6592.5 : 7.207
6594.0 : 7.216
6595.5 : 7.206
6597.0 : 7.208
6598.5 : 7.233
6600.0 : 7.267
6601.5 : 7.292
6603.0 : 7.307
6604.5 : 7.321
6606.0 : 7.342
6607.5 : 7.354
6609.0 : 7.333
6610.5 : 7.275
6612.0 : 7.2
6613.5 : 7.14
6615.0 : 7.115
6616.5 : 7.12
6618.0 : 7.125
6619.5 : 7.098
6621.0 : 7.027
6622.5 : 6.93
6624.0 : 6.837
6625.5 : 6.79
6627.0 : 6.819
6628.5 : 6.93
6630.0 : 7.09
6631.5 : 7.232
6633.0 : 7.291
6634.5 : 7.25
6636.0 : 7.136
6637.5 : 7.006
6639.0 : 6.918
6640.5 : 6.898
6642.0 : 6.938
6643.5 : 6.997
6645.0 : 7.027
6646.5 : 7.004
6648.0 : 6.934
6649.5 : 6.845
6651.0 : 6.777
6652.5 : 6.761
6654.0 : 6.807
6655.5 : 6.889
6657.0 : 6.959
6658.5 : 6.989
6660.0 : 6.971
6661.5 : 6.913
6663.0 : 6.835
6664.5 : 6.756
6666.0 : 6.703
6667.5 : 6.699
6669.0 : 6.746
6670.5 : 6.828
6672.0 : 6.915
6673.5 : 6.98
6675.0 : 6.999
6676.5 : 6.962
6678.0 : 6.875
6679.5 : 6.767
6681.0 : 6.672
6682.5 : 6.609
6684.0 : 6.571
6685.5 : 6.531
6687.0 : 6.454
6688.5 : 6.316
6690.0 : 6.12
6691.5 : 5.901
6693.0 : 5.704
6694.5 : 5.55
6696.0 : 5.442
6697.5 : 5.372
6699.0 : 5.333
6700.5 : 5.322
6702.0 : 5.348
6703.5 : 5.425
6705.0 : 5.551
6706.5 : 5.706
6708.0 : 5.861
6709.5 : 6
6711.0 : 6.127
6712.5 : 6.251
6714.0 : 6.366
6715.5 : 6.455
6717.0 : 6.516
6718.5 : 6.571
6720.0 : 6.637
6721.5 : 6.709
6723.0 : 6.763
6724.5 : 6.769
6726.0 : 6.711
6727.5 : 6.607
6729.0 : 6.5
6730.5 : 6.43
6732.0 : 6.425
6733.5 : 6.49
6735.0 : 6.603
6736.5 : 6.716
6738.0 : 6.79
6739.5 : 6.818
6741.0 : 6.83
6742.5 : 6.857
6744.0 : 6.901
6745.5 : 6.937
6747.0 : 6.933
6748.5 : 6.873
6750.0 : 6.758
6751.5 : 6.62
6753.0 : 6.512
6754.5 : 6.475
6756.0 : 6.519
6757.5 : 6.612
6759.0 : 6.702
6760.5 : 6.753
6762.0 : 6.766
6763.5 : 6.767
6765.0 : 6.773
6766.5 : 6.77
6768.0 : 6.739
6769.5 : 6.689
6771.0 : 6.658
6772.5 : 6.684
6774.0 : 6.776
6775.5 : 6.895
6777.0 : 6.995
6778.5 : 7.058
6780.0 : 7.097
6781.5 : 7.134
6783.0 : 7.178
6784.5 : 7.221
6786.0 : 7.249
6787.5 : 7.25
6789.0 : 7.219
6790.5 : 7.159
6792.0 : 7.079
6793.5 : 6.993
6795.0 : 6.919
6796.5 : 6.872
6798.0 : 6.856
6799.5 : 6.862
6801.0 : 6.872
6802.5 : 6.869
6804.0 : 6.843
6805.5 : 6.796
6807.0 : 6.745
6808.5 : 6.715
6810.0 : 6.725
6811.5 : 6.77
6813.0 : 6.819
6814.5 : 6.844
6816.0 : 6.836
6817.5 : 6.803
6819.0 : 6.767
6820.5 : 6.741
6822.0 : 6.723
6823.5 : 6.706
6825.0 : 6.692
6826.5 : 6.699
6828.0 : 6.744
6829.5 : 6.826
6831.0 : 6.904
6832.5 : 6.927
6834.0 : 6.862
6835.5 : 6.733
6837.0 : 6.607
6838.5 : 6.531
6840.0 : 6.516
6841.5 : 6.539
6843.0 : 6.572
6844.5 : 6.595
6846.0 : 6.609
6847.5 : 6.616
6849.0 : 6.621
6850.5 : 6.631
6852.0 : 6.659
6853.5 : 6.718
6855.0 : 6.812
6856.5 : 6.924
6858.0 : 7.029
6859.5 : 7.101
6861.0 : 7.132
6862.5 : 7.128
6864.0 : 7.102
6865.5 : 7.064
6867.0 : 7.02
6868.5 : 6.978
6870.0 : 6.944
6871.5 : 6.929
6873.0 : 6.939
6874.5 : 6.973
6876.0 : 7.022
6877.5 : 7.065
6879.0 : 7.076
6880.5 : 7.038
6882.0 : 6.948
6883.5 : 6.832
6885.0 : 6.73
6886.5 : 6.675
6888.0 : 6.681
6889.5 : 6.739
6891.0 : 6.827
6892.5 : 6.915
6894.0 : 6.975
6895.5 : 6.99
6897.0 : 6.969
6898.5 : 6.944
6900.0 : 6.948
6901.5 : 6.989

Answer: 0.107 mag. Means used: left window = 7.09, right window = 6.85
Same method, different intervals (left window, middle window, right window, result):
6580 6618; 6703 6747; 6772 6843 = 0.081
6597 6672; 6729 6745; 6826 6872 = 0.038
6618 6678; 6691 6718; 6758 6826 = 0.191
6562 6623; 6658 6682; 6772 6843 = 0.027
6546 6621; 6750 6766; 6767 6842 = 0.040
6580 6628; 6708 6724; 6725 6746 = 0.054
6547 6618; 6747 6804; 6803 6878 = 0.002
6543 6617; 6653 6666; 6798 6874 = 0.021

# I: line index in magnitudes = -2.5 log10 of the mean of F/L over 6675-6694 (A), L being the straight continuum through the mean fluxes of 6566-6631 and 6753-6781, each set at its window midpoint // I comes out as 0.07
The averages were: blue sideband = 7.06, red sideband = 6.76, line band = 6.47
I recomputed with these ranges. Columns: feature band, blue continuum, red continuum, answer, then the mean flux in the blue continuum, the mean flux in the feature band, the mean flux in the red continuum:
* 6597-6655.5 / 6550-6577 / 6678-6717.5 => -0.08 mag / 7.1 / 7.07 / 6.02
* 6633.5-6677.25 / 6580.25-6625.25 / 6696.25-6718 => -0.07 mag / 7.12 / 6.91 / 5.83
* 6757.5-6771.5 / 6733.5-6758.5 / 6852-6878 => 0.01 mag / 6.73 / 6.73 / 6.98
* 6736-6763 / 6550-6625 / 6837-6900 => 0.03 mag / 7.1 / 6.74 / 6.85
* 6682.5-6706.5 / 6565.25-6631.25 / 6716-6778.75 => 0.17 mag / 7.06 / 5.82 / 6.71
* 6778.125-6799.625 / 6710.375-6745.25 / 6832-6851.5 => -0.07 mag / 6.61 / 7.08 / 6.64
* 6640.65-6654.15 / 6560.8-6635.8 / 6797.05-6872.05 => 0.02 mag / 7.1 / 6.9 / 6.8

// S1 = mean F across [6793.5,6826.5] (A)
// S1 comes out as 6.8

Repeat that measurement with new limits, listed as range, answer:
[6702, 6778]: 6.56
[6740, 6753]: 6.82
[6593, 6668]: 7.04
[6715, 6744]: 6.65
